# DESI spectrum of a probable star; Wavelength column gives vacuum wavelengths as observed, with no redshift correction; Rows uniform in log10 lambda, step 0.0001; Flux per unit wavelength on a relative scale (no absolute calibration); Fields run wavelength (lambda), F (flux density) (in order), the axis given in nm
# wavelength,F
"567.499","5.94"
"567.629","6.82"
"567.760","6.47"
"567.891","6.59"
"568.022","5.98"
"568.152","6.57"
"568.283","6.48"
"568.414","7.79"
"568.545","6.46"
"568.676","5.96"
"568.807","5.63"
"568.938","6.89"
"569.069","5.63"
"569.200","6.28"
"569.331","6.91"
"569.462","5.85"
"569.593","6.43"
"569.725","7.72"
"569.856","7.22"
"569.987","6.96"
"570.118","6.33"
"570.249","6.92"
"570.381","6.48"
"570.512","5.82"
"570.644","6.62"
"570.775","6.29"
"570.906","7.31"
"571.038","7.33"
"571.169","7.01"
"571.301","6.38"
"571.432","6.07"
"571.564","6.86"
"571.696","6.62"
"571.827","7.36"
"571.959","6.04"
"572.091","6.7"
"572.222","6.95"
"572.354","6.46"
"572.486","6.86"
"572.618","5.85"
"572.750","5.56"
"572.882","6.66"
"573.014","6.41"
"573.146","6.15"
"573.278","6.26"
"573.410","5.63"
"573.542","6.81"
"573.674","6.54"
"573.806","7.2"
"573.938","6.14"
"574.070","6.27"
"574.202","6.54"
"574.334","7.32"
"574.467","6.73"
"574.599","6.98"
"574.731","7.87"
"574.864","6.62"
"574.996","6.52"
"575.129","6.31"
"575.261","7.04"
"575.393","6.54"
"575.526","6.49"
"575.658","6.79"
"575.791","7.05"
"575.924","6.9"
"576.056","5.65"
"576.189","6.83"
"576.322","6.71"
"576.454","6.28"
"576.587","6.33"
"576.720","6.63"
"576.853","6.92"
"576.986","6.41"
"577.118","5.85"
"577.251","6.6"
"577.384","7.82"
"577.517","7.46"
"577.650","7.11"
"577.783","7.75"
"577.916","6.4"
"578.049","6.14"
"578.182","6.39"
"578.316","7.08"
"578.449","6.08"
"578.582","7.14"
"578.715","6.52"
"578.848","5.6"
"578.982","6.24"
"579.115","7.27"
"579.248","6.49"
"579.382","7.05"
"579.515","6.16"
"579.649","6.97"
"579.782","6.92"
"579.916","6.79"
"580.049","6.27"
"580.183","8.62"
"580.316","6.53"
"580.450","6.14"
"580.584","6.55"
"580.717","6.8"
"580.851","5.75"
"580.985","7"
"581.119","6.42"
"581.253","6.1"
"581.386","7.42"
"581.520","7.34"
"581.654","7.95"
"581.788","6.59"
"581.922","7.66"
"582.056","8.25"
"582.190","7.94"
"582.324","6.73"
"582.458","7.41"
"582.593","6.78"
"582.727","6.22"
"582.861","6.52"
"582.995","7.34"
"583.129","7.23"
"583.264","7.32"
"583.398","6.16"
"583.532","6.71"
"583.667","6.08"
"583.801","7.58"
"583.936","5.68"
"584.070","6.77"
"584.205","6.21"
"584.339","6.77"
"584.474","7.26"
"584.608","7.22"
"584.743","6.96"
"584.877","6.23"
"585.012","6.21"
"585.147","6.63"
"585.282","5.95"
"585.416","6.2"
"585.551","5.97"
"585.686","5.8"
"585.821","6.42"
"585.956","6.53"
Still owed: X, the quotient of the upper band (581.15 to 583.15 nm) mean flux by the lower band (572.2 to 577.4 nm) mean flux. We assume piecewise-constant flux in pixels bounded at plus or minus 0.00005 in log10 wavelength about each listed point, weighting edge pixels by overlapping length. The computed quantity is 1.1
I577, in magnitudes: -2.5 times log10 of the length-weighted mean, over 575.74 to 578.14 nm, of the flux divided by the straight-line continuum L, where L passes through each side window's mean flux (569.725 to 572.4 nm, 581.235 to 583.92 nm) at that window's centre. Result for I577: 0.03 mag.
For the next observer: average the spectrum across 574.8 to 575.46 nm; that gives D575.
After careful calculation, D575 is 6.61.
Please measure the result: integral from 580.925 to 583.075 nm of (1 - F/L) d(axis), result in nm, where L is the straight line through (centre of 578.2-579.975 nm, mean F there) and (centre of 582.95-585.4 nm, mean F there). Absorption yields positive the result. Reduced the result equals -0.15 nm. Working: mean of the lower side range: 6.63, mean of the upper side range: 6.67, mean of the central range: 7.11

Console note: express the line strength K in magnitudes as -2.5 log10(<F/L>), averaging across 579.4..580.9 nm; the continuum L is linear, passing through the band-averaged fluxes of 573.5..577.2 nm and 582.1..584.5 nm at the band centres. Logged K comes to 0.008 mag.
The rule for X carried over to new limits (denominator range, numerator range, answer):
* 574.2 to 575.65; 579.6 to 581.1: 0.99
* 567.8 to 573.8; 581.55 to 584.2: 1.07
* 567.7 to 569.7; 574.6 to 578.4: 1.05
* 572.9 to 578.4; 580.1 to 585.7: 1.02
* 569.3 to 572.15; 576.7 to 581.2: 1.00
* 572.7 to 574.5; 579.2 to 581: 1.04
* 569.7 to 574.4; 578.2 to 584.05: 1.03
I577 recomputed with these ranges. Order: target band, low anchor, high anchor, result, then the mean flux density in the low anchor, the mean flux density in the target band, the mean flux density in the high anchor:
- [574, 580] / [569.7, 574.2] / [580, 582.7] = 0.02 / 6.57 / 6.7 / 7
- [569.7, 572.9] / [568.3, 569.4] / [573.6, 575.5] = -0.01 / 6.44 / 6.64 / 6.75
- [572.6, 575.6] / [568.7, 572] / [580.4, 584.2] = 0.02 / 6.59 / 6.55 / 6.86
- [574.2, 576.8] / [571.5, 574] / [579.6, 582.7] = -0.01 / 6.48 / 6.71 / 6.99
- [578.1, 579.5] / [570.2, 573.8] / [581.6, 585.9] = 0.02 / 6.52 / 6.57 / 6.77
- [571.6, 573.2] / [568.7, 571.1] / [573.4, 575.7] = 0.03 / 6.58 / 6.48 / 6.71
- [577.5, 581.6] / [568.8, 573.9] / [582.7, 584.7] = -0.01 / 6.55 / 6.72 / 6.75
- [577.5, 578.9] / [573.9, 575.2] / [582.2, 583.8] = 0.02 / 6.74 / 6.68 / 6.85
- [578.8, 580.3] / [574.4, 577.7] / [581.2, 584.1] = 0.02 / 6.74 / 6.77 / 7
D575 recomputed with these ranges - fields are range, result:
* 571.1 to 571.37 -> 6.71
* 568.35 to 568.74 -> 6.73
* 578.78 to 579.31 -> 6.4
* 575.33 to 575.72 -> 6.61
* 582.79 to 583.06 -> 6.93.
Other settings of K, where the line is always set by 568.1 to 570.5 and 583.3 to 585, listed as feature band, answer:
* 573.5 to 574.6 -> -0.020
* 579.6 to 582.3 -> -0.060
